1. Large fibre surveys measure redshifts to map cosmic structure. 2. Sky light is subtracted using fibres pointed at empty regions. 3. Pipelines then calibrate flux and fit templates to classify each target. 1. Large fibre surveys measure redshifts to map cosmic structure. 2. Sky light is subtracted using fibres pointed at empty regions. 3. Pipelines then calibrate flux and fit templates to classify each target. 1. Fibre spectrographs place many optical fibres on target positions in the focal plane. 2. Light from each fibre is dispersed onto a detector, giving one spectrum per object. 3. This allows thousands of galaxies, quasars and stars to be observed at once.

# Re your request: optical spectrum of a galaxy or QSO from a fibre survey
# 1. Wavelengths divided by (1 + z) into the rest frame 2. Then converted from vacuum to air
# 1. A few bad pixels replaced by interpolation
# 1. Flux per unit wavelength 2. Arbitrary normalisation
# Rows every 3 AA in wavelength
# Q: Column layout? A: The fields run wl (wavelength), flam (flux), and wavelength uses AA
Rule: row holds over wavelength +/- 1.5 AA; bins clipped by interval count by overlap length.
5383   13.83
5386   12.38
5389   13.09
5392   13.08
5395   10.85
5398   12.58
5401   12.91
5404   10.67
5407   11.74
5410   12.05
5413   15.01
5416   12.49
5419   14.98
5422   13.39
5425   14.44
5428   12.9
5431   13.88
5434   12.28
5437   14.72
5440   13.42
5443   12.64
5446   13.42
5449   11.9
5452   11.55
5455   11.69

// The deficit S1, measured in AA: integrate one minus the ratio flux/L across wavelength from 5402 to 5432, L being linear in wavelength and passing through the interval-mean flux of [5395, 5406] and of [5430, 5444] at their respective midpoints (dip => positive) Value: -1.3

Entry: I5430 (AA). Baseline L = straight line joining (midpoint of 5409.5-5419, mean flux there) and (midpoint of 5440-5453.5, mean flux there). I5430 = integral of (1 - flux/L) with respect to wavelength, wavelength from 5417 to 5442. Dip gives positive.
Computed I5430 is -1.2 AA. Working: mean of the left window 13.6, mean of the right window 12.5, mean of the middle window 13.7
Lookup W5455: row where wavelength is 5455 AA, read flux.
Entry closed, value 11.69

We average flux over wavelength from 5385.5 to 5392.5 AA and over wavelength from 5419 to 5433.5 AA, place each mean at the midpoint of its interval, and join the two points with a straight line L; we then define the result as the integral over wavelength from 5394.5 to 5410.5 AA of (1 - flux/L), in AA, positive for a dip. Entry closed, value 1.6 AA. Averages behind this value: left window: 12.9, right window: 13.7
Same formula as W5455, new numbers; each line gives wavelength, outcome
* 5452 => 11.55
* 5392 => 13.08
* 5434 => 12.28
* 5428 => 12.9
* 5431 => 13.88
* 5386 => 12.38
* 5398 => 12.58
